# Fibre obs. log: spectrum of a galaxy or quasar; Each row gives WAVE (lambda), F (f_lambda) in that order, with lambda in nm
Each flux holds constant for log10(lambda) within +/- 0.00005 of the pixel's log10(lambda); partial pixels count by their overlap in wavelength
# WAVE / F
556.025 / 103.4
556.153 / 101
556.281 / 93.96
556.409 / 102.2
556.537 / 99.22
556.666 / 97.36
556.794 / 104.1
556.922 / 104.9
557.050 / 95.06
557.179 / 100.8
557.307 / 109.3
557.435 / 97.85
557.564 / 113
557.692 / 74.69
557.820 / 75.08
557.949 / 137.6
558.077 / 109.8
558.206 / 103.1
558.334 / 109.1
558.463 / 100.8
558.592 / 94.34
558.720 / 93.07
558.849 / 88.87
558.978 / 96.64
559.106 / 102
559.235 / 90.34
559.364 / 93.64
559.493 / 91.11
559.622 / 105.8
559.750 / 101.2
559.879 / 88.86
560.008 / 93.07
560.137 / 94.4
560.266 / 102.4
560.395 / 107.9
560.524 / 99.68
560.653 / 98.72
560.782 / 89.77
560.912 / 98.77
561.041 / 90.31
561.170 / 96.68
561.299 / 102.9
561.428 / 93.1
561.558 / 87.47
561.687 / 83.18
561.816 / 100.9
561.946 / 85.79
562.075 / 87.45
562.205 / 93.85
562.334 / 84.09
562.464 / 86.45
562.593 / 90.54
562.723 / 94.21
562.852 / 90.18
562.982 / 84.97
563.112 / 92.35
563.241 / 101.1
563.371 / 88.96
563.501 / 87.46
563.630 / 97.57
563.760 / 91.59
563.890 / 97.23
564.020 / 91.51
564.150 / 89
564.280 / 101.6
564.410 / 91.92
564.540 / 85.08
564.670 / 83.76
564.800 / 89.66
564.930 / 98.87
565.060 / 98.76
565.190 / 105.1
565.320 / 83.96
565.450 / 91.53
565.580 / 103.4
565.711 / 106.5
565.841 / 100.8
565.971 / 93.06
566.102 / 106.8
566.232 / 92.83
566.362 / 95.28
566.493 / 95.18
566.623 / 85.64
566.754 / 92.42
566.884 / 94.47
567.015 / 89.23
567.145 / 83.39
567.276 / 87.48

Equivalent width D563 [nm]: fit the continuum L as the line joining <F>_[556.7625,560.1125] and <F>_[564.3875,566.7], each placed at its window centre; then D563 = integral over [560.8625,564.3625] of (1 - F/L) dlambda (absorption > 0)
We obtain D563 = 0.16 nm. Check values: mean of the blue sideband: 98.9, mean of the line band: 92.2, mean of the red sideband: 94.9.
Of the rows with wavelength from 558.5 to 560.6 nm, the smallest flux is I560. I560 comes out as 88.86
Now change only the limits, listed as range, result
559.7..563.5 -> 83.18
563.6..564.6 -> 85.08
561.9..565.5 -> 83.76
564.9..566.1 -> 83.96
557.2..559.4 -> 74.69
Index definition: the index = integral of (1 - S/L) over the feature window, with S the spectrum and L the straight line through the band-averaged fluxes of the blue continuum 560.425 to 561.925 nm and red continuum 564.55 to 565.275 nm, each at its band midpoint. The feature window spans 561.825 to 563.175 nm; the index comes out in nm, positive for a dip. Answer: 0.072 nm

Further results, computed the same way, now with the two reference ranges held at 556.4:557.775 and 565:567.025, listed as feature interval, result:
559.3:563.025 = 0.16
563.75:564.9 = 0.06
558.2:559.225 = 0.01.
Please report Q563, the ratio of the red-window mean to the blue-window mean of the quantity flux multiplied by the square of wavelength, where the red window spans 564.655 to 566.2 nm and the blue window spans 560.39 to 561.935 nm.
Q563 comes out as 1.04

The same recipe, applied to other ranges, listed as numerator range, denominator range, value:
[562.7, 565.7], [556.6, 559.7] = 0.96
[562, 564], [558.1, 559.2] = 0.94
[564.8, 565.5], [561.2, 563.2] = 1.06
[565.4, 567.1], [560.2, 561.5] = 1.00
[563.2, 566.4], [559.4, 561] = 0.99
